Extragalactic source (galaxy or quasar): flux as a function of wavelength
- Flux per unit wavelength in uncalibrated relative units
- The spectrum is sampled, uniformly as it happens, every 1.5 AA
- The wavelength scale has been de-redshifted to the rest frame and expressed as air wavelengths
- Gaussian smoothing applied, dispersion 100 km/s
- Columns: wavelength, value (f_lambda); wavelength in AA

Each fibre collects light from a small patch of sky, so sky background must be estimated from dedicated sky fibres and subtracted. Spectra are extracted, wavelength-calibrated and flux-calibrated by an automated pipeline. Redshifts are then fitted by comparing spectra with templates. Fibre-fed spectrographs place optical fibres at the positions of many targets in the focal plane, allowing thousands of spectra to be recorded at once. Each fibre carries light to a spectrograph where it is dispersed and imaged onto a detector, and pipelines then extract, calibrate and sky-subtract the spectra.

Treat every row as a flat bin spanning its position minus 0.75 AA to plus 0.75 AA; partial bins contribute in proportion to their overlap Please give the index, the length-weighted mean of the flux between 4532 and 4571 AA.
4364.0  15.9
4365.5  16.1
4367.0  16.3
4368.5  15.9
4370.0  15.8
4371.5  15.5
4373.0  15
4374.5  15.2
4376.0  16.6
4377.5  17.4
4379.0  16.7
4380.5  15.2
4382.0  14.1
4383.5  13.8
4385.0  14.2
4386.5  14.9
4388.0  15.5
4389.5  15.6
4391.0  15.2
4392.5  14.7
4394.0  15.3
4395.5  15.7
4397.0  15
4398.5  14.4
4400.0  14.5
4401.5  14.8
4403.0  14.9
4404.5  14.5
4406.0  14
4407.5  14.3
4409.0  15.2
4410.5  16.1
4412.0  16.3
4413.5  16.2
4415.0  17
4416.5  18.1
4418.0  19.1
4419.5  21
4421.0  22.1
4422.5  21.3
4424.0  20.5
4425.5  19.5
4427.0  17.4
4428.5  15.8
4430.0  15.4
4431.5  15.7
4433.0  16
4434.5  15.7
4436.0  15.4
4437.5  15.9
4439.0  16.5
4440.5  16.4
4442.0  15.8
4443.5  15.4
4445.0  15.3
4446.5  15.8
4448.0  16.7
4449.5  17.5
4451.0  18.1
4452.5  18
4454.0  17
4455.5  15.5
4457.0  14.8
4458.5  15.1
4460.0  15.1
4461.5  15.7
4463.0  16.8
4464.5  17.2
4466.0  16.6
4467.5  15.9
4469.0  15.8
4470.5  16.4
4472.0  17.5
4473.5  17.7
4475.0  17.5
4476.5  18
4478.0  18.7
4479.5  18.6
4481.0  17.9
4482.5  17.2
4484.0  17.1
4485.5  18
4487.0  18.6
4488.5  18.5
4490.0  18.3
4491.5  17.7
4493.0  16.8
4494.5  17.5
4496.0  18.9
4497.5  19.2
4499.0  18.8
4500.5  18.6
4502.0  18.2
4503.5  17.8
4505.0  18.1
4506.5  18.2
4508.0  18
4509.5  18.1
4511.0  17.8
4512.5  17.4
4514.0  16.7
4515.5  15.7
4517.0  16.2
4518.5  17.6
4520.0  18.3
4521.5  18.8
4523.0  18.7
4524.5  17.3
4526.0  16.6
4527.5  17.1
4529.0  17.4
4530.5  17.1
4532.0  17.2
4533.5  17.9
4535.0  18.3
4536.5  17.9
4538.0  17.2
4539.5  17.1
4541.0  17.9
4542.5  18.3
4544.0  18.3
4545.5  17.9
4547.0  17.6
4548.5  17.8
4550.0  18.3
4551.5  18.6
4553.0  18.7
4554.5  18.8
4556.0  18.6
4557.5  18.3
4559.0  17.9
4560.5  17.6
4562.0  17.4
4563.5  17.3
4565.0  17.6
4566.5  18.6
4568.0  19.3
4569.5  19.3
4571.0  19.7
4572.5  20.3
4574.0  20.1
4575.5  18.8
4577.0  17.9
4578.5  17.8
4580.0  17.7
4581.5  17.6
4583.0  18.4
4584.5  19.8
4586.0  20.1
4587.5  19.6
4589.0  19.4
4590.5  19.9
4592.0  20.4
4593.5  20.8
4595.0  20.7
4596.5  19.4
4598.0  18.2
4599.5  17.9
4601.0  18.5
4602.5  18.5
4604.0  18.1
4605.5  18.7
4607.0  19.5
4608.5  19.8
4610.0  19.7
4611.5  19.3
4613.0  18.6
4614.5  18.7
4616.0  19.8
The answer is 18.1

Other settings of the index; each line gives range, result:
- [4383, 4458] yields 16.3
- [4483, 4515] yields 18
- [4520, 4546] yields 17.7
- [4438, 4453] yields 16.5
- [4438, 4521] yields 17.2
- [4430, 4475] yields 16.3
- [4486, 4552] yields 17.8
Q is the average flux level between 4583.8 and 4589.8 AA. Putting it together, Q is 19.7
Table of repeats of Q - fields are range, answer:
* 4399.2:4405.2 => 14.7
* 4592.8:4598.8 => 19.8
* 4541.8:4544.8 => 18.3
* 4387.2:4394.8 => 15.3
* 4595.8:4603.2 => 18.5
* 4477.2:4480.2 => 18.6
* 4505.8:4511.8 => 18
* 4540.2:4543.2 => 18.1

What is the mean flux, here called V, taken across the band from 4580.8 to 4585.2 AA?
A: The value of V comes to 18.6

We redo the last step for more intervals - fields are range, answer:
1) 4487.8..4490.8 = 18.4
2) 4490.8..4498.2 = 18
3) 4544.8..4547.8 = 17.7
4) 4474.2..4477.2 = 17.7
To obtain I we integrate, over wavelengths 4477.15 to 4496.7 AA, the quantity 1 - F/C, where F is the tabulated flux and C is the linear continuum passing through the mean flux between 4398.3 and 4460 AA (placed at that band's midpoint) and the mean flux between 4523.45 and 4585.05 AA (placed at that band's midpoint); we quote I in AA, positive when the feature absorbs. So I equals -0.8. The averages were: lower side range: 16.6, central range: 18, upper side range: 18.1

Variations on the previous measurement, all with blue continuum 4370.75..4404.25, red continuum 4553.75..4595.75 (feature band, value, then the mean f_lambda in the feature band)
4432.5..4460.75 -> 0.44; 16.1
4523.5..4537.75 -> 0.48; 17.4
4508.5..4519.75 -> 0.36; 17.1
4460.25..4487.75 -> -0.55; 17.2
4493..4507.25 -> -0.70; 18.3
